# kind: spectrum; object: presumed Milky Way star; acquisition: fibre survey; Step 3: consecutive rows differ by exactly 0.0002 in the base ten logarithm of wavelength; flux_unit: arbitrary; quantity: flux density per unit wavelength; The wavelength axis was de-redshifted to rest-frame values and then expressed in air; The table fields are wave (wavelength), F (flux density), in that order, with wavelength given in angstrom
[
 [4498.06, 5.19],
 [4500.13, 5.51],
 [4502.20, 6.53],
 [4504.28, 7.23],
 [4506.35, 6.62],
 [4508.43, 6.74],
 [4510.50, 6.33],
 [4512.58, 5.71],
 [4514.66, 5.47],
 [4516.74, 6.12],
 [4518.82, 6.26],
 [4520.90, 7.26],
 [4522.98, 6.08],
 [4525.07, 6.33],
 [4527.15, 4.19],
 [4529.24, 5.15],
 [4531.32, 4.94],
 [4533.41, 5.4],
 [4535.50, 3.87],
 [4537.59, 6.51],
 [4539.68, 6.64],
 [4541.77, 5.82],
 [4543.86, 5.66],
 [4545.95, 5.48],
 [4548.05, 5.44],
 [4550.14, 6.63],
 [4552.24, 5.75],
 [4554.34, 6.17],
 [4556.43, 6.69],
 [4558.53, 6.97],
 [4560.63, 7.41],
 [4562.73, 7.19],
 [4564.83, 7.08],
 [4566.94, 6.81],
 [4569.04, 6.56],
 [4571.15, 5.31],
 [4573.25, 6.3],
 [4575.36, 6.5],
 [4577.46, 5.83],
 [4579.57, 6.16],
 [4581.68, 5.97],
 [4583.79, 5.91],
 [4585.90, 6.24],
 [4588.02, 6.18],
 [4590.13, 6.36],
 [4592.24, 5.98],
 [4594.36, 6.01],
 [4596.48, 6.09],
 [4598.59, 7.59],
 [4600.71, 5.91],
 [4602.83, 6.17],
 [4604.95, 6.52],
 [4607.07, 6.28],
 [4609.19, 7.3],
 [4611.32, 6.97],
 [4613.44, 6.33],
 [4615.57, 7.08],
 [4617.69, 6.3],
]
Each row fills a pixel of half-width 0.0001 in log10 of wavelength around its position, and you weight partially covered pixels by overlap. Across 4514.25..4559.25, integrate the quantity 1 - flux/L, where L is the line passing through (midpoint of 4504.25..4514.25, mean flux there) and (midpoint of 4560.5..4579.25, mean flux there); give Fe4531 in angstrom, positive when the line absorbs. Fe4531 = 4.09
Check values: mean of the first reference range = 6.39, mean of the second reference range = 6.5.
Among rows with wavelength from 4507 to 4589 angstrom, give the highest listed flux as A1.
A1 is 7.41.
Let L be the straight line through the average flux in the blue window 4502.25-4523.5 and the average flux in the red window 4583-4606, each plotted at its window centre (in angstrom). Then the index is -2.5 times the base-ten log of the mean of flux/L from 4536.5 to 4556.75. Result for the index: 0.05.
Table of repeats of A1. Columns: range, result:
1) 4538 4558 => 6.69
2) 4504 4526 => 7.26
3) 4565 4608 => 7.59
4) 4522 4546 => 6.64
